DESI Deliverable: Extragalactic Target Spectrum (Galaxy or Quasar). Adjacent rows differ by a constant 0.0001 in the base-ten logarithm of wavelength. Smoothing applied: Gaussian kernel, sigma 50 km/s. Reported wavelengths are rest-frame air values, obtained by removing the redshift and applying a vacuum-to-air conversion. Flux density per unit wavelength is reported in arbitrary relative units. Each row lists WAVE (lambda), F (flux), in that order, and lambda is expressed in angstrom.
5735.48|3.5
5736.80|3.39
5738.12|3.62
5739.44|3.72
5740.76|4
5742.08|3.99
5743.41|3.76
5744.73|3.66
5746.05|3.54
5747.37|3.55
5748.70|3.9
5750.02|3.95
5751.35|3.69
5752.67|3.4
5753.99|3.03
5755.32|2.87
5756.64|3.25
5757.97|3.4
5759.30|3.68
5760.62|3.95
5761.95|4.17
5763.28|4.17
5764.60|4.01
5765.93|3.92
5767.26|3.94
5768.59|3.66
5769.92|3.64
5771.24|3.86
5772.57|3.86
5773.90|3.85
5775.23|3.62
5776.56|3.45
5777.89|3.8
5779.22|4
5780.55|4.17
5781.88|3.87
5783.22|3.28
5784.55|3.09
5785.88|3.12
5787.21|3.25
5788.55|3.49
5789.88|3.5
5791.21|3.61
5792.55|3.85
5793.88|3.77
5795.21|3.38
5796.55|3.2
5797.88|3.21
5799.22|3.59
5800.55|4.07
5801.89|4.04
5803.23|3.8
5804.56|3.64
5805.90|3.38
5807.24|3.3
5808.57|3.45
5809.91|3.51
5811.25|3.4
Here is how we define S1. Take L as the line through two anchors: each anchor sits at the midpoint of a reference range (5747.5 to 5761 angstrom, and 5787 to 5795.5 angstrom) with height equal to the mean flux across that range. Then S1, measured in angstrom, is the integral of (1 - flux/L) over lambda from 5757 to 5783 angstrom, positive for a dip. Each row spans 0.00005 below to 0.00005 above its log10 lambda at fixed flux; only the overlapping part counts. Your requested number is -2.15 angstrom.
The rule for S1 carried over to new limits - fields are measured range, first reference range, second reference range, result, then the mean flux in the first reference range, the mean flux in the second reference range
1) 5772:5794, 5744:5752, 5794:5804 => 0.2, 3.72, 3.62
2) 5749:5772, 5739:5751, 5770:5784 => 0.5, 3.78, 3.77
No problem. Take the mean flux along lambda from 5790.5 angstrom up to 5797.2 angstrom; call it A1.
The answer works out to 3.56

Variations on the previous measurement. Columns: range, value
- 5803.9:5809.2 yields 3.44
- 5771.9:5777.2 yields 3.69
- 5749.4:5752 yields 3.81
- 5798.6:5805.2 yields 3.83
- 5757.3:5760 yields 3.54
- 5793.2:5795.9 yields 3.58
